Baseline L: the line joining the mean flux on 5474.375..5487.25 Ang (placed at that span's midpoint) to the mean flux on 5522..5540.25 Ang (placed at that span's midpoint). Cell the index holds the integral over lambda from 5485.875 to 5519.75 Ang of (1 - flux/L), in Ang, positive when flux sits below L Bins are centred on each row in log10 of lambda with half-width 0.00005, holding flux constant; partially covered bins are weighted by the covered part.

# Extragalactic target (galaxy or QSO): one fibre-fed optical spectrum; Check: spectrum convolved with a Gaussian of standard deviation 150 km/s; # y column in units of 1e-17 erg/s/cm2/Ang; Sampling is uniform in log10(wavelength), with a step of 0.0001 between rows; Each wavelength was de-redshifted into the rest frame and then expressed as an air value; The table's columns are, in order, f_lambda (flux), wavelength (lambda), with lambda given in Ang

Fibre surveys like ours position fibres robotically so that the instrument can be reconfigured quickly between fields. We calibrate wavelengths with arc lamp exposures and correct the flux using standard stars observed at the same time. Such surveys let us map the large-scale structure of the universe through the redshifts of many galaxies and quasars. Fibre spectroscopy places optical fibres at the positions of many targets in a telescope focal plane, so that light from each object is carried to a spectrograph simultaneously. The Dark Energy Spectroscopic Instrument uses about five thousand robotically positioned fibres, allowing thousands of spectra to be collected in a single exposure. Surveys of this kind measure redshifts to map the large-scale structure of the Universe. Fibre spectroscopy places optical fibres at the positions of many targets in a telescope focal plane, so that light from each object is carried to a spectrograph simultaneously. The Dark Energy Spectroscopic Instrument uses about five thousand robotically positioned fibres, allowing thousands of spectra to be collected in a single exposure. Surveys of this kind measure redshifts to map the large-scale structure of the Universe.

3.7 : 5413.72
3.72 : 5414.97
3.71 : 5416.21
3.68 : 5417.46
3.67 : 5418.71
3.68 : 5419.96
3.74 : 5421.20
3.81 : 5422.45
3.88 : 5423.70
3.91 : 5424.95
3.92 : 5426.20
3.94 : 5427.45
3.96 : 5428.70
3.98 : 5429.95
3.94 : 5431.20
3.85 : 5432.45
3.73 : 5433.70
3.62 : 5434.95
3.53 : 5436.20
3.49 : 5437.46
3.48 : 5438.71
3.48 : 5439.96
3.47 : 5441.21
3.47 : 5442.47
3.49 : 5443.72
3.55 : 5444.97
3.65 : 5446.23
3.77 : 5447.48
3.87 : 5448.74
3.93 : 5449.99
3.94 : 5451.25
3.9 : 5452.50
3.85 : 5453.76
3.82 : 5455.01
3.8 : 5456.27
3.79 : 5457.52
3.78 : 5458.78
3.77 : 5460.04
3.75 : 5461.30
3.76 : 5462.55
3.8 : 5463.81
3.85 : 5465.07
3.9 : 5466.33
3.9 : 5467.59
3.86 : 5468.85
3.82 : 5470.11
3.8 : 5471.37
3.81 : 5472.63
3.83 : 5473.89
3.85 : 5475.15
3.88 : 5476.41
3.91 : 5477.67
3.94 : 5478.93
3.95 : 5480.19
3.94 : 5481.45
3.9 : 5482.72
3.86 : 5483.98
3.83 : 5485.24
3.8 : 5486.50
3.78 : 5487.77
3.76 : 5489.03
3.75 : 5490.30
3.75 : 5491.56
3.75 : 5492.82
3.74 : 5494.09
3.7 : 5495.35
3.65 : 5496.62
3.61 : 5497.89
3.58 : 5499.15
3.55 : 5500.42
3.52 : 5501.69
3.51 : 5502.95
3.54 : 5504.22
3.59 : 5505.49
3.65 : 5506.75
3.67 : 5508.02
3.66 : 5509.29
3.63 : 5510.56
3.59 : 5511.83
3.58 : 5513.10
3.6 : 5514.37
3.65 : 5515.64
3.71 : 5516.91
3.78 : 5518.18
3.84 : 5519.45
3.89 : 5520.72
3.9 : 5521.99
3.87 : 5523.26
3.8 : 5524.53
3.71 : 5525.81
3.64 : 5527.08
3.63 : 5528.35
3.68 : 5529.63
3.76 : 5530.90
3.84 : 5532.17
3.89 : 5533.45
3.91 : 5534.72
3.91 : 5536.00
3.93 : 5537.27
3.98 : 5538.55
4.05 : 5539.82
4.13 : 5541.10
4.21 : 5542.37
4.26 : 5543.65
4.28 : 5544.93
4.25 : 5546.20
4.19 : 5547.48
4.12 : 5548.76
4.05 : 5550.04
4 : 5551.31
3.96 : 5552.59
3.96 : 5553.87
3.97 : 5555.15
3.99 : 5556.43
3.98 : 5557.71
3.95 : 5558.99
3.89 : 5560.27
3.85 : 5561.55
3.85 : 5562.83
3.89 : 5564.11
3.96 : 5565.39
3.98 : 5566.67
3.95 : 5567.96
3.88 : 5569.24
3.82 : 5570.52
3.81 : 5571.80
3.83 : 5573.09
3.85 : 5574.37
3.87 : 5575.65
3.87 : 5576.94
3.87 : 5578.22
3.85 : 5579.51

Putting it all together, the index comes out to 1.7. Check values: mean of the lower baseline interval 3.89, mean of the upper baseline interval 3.83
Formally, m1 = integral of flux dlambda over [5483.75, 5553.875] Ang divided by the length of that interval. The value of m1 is 3.81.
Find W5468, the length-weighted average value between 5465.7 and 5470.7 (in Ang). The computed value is 3.87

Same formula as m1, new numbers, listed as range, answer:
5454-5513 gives 3.76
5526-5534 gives 3.74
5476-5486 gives 3.9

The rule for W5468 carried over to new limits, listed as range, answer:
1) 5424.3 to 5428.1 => 3.92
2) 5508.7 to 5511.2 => 3.64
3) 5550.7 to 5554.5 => 3.97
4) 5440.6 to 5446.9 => 3.53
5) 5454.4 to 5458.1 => 3.81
